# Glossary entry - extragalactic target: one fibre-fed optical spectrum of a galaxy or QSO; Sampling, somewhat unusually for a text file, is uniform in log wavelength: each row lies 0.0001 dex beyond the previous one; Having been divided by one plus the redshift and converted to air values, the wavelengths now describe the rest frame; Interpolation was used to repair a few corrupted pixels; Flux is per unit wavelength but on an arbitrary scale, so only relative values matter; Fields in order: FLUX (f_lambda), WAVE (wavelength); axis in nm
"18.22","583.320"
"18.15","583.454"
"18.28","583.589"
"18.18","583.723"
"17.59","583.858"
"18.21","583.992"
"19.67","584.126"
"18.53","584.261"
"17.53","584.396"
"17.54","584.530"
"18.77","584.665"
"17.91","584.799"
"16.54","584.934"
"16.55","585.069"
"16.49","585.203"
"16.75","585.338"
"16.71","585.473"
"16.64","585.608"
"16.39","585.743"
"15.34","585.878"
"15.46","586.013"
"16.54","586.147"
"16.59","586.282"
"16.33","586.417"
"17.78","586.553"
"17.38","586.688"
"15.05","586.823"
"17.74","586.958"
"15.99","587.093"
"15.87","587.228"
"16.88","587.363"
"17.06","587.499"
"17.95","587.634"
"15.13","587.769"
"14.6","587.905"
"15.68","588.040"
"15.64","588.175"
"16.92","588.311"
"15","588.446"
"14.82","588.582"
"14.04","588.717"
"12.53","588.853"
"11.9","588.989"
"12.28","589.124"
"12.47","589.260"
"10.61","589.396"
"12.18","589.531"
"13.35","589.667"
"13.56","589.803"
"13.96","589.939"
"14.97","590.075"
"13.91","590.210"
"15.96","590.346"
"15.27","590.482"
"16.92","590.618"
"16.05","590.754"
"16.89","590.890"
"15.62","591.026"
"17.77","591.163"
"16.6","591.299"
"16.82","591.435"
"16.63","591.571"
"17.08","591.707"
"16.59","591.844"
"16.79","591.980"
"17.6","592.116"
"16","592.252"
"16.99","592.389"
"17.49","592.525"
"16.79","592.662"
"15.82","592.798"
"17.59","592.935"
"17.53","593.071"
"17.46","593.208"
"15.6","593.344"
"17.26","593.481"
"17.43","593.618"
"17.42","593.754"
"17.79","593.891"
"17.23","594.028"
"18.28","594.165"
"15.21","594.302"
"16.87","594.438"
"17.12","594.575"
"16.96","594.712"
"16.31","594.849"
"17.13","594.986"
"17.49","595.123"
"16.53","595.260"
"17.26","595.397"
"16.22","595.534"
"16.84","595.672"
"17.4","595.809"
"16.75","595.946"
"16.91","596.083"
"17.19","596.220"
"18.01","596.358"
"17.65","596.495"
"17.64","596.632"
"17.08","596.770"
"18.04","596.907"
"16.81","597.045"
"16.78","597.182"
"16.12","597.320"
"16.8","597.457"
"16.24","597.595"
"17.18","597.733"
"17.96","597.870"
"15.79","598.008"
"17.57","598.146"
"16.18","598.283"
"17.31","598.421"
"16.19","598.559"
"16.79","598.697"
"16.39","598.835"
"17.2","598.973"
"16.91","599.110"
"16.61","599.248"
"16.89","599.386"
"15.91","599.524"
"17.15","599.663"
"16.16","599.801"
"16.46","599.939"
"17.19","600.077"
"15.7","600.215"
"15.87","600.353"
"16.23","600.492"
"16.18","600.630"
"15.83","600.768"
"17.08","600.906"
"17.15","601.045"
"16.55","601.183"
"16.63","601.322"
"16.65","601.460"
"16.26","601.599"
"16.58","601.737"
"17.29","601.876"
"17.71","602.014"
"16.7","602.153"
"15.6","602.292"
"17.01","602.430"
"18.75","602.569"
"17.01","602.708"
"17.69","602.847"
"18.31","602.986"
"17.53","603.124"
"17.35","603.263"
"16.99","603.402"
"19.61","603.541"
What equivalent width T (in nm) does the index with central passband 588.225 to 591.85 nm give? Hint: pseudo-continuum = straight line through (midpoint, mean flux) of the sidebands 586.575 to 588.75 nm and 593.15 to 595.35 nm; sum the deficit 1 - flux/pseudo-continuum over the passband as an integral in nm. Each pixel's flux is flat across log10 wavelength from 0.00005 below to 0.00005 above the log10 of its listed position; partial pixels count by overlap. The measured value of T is 0.35 nm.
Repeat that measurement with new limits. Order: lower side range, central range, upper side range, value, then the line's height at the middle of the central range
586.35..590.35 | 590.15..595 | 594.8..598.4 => -0.23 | 16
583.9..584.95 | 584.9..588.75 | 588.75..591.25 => 0.06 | 16.5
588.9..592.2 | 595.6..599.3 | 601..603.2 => -0.16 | 16.3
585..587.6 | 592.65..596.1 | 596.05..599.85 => -0.04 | 16.8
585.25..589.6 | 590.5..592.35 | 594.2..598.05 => -0.07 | 16.1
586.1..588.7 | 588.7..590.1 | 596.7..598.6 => 0.30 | 16.3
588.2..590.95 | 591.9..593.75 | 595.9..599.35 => -0.20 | 15.3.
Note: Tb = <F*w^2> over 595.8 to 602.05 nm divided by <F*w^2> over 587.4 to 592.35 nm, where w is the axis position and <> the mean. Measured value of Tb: 1.1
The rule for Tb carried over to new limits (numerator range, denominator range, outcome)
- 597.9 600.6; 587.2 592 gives 1.13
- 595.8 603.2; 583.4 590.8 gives 1.11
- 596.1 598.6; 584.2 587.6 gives 1.05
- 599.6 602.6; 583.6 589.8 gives 1.09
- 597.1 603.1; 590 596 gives 1.03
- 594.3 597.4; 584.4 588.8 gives 1.07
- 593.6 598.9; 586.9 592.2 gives 1.13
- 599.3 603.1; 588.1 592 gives 1.17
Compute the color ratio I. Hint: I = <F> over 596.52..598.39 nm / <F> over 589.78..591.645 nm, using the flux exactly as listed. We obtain 1.1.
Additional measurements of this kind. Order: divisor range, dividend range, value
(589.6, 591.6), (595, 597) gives 1.10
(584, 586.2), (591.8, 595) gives 0.99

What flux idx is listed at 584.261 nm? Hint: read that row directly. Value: 18.53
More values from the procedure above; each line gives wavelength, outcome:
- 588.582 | 14.82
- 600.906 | 17.08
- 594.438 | 16.87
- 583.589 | 18.28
